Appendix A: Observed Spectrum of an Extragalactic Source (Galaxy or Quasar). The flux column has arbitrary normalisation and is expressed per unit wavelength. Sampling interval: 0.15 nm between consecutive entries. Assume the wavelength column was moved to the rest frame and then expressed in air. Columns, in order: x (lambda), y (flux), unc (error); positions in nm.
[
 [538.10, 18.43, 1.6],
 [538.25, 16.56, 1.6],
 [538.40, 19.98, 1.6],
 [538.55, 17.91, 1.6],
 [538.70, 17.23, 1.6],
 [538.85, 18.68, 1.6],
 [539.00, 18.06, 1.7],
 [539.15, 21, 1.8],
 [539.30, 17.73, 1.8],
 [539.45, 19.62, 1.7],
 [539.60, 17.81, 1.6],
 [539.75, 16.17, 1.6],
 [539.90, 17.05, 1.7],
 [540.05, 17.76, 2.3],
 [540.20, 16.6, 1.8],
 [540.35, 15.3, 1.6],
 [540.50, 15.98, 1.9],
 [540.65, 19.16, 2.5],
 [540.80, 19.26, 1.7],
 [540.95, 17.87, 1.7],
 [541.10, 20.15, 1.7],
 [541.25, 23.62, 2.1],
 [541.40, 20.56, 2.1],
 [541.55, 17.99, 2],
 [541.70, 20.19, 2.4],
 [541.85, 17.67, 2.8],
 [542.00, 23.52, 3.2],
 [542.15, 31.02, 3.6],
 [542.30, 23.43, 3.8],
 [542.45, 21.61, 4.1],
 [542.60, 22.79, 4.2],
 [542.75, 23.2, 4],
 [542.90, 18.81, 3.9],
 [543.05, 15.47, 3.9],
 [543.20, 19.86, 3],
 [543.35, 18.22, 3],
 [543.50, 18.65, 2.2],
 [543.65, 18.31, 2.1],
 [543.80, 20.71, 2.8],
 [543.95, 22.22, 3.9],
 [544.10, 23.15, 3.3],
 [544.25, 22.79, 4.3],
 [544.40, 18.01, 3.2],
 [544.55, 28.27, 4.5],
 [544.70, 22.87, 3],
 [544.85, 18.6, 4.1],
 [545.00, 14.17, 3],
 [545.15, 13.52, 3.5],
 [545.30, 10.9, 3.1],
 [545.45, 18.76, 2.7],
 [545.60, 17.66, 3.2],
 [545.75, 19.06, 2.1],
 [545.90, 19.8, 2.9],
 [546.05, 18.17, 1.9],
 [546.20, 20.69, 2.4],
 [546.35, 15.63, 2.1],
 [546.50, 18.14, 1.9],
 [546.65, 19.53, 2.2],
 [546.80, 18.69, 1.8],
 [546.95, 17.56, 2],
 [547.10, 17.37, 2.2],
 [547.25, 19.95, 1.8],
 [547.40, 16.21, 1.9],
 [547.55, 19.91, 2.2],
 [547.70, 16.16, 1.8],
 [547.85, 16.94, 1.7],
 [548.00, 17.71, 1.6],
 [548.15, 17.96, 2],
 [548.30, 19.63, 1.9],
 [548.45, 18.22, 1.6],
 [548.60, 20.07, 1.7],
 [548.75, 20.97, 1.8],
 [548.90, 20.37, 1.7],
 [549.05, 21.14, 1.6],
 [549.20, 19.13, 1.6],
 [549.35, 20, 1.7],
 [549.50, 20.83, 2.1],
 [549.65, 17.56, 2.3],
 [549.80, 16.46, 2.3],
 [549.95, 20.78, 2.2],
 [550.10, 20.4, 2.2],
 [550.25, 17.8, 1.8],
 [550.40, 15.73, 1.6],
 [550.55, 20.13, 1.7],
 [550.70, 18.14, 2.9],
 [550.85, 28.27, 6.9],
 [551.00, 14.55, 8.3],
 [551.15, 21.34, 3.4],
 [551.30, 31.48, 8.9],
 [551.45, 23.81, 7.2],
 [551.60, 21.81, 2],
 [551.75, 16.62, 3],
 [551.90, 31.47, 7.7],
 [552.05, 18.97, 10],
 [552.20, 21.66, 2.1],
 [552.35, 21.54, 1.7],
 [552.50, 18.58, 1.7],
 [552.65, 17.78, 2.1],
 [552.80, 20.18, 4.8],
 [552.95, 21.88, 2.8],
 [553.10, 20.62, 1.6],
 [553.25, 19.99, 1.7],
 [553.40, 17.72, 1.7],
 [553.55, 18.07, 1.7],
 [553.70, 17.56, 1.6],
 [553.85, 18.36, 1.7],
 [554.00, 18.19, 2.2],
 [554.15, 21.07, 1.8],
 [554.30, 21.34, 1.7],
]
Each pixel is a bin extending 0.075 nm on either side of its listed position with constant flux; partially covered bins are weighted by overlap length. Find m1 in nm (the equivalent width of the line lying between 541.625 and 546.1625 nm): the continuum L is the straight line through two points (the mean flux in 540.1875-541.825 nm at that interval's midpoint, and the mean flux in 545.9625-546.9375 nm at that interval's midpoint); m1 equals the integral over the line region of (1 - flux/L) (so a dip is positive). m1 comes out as -0.346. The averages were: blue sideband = 18.8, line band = 20.1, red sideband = 18.4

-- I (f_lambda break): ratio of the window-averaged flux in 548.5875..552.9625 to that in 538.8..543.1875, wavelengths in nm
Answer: 1.1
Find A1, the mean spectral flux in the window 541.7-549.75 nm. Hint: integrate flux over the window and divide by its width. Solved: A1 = 19.5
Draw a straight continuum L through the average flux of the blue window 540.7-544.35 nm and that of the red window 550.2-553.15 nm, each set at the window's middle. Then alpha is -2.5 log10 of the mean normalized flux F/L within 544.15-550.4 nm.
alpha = 0.12 mag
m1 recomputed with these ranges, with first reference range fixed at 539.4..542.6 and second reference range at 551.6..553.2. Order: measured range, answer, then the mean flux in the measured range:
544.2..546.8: 0.21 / 18.6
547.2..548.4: 0.14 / 18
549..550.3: 0.08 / 19.3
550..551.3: 0.03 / 20.3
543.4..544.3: -0.04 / 20.8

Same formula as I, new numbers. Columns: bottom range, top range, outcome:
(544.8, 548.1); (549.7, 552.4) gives 1.21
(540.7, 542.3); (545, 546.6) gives 0.81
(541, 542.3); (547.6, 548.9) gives 0.85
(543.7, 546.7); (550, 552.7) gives 1.11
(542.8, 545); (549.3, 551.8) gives 1.01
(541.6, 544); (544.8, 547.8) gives 0.84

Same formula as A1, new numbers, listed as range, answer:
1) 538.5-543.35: 19.5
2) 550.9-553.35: 21.4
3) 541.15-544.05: 21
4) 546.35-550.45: 18.7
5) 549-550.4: 19.1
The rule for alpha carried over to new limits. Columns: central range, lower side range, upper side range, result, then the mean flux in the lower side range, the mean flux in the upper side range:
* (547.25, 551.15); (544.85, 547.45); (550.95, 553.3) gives 0.02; 17.4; 21.5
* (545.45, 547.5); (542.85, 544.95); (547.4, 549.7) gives 0.07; 20.4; 19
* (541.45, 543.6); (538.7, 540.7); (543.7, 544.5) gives -0.04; 17.7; 21.5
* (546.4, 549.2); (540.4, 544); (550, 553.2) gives 0.12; 20.4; 21.1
